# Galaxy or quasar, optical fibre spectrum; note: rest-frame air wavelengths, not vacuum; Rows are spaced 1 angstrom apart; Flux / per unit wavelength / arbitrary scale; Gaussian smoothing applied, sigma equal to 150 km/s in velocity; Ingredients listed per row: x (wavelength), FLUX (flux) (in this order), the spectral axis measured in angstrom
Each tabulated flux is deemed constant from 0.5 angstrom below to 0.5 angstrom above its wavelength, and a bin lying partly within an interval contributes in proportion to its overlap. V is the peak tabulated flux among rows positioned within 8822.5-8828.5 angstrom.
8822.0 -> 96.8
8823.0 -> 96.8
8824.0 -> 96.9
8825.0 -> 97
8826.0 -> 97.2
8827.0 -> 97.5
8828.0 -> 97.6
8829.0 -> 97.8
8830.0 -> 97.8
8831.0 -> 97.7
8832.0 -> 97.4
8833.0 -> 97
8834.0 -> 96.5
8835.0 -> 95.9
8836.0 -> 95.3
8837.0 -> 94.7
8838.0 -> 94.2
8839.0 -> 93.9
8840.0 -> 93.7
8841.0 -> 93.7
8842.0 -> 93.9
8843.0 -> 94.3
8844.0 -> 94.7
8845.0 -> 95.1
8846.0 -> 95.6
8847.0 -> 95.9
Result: 97.6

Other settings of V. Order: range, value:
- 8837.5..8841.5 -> 94.2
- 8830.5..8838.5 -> 97.7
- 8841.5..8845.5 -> 95.1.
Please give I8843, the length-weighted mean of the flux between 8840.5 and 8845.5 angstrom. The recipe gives 94.3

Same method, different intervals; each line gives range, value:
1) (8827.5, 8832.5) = 97.7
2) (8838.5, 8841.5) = 93.8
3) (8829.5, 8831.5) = 97.8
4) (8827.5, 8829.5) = 97.7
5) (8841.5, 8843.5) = 94.1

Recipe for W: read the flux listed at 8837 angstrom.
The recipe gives 94.7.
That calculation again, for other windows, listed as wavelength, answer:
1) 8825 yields 97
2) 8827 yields 97.5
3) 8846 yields 95.6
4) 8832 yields 97.4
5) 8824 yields 96.9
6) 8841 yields 93.7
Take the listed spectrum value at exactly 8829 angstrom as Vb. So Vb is 97.8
